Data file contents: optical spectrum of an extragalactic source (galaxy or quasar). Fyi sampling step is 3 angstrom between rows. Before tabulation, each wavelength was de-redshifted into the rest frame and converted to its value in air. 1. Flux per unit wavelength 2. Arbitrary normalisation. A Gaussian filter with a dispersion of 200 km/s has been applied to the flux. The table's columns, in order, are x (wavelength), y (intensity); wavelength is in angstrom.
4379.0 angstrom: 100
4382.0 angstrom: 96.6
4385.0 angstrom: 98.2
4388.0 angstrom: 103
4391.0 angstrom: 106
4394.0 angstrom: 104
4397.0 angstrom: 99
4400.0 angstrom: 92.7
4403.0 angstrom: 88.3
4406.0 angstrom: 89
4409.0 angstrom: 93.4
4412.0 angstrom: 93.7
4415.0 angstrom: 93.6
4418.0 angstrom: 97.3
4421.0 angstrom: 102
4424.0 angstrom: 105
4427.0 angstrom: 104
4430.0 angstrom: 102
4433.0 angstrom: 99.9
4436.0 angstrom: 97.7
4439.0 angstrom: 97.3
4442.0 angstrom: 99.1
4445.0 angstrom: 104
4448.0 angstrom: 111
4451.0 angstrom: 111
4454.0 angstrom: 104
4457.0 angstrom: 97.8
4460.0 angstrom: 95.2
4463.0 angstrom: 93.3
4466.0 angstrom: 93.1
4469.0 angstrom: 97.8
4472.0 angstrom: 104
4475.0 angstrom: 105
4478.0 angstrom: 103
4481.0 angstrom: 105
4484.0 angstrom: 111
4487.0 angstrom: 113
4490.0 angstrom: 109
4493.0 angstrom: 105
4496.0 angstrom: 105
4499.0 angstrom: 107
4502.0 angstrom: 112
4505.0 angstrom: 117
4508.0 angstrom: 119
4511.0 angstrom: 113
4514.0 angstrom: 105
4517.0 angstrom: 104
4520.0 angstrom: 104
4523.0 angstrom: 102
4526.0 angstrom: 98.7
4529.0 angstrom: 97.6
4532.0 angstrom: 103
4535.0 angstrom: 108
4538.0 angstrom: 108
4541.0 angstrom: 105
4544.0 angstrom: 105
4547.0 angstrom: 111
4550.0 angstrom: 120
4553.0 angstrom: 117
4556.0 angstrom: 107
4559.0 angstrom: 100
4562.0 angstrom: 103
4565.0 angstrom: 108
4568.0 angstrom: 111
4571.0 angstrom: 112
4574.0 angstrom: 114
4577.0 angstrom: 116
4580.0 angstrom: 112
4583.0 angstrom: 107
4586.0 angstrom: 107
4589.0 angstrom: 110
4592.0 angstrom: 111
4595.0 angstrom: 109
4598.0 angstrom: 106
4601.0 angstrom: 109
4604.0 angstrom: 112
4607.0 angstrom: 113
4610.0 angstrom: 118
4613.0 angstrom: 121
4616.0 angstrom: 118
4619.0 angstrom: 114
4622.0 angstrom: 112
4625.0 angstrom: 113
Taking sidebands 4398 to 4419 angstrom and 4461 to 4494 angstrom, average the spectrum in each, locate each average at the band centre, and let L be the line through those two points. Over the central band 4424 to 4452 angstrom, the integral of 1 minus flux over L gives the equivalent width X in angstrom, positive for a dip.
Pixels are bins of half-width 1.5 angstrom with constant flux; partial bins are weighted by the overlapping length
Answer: -1.6 angstrom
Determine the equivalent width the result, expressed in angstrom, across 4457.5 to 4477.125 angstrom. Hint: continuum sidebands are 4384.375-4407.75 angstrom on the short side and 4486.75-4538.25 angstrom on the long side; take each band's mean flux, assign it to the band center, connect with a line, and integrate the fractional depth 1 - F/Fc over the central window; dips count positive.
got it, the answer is 0.98 angstrom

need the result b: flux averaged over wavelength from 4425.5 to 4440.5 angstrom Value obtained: 100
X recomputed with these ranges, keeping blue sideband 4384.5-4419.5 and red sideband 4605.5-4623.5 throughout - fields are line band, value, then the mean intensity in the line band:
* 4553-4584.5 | 0.7 angstrom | 109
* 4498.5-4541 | 0.1 angstrom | 107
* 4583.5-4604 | 0.9 angstrom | 109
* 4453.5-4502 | 0.1 angstrom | 103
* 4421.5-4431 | -0.5 angstrom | 104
